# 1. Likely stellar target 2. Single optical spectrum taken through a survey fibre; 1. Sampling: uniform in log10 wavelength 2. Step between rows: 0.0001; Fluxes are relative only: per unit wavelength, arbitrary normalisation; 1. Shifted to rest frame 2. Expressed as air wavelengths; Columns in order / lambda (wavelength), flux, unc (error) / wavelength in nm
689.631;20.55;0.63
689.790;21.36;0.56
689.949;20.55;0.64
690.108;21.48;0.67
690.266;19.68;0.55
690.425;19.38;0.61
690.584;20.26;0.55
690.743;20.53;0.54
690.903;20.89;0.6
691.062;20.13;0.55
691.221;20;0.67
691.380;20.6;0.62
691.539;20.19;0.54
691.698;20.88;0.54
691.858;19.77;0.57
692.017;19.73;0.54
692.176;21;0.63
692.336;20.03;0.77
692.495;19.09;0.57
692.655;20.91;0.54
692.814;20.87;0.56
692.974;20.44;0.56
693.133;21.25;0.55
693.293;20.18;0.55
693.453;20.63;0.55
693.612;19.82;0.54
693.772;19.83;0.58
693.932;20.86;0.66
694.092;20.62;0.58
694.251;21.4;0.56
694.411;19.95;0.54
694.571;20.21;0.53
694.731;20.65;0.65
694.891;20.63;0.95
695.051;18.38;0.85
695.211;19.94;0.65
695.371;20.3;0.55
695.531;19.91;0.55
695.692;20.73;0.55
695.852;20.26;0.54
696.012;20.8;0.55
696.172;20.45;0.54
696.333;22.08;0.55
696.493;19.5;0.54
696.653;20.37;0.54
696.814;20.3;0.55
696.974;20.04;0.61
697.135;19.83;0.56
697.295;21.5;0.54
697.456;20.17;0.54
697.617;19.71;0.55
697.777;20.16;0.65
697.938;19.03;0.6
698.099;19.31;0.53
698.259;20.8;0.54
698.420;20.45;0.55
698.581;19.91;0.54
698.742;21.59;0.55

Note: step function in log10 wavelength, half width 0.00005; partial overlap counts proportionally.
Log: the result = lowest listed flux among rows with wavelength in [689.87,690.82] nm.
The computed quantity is 19.38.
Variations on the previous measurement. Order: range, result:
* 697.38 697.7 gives 19.71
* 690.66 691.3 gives 20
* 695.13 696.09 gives 19.91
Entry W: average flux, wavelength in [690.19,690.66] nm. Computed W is 19.8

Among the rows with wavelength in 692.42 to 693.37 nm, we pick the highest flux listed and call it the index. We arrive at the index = 21.25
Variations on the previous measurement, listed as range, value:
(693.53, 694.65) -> 21.4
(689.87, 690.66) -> 21.48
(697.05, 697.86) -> 21.5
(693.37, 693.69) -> 20.63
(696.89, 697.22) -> 20.04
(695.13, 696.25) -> 20.8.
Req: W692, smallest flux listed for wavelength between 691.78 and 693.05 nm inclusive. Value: 19.09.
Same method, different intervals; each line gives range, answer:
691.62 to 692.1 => 19.73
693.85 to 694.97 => 19.95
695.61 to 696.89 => 19.5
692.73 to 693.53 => 20.18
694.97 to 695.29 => 18.38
